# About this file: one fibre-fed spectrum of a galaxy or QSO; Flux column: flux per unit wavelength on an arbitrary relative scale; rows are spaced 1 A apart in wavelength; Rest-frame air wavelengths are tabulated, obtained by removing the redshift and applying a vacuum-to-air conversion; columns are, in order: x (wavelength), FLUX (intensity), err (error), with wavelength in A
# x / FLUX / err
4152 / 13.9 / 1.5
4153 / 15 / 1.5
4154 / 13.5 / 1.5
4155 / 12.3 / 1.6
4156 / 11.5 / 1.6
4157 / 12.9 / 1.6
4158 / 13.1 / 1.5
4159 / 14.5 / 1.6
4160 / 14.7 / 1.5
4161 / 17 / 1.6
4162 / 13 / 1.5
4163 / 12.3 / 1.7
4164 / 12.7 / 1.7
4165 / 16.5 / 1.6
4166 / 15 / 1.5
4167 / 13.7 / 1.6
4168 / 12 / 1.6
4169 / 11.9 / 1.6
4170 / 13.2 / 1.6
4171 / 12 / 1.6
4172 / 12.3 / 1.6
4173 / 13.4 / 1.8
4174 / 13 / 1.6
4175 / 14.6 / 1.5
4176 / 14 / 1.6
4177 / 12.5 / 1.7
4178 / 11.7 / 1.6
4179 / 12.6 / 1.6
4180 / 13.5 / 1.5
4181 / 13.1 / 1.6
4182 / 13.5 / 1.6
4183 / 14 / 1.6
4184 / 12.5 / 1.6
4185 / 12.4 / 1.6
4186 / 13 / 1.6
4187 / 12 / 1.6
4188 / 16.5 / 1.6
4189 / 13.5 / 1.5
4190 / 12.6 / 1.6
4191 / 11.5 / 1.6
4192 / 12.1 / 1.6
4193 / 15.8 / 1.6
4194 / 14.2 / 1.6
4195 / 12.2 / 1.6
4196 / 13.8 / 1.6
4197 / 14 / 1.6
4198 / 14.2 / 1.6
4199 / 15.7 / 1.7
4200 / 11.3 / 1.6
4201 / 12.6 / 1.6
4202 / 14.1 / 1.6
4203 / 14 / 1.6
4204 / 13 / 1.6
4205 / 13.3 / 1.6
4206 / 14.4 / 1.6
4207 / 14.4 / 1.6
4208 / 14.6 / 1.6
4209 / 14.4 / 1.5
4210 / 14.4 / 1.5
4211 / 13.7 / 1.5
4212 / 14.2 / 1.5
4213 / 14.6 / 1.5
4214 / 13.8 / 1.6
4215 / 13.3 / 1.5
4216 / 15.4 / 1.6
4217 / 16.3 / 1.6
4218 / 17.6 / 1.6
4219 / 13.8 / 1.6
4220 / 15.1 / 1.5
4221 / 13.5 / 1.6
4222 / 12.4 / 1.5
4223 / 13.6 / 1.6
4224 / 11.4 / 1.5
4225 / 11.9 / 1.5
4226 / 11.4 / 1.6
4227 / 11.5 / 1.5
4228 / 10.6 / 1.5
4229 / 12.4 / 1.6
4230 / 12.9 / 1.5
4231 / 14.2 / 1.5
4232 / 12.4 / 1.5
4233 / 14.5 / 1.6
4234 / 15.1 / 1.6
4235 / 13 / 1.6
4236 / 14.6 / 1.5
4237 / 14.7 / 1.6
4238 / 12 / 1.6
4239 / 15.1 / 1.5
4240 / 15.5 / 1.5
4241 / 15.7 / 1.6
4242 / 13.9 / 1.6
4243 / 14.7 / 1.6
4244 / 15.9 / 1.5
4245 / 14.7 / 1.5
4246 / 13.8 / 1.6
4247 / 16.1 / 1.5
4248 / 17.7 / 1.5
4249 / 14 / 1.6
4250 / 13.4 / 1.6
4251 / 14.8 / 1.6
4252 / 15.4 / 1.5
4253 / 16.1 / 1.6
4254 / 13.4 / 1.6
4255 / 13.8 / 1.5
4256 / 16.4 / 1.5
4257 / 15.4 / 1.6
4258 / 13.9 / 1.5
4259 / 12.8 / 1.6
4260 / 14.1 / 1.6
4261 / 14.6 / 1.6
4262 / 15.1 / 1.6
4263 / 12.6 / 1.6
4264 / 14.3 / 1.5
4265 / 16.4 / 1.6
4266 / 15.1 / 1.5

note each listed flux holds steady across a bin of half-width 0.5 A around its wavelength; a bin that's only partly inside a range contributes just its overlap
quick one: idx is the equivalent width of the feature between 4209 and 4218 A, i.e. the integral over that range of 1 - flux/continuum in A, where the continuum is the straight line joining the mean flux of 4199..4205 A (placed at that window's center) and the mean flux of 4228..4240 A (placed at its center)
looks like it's -0.8 A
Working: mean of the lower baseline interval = 13.2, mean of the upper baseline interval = 13.7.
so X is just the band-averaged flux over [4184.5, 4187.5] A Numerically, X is 12.5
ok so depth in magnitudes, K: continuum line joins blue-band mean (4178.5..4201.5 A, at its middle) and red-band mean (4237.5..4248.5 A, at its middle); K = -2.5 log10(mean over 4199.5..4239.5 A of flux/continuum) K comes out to 0.05 mag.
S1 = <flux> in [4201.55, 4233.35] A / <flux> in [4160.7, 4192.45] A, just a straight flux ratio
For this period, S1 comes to 1.03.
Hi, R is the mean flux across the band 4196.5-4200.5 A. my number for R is 13.8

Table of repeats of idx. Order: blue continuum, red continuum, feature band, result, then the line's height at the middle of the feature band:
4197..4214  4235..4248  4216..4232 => 1.2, 14.4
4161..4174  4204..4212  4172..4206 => 1.0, 13.7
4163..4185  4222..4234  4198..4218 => -2.2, 12.8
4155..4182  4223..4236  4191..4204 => -0.5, 13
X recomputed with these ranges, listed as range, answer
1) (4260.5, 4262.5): 14.8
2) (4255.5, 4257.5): 15.9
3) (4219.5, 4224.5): 13.2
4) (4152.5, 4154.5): 14.2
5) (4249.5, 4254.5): 14.6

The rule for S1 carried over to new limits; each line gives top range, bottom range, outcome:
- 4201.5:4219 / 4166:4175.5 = 1.11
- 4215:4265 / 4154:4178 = 1.06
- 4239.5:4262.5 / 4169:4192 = 1.14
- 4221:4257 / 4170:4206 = 1.05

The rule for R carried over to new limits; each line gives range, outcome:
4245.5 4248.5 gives 15.9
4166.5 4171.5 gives 12.6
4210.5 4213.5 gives 14.2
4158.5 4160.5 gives 14.6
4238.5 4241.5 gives 15.4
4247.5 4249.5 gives 15.8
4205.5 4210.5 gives 14.4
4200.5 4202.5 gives 13.3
